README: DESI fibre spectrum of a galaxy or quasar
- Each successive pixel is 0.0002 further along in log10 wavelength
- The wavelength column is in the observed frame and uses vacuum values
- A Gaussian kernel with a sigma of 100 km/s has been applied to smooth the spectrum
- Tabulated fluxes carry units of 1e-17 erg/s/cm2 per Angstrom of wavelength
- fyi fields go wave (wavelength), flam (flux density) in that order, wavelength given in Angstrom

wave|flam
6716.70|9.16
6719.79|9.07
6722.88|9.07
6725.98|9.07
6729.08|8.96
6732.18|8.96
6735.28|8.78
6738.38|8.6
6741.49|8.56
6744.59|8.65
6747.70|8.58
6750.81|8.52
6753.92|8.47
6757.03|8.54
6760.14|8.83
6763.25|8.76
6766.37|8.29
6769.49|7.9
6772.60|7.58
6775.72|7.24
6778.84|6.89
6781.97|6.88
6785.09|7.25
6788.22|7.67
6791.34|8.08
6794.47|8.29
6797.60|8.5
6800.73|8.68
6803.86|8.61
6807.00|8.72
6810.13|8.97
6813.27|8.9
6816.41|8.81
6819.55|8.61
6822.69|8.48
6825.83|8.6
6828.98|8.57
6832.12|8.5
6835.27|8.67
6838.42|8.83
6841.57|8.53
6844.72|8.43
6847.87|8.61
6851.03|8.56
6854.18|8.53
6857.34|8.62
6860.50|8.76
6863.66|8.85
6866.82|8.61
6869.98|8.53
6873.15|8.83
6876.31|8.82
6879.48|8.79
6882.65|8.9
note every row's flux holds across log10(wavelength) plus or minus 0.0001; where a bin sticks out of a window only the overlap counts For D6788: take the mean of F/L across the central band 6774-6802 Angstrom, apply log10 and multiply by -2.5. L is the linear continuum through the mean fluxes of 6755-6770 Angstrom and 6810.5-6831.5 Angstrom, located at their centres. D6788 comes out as 0.12 mag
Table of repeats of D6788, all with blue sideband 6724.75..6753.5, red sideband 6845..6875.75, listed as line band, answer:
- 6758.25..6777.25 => 0.08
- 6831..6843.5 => 0.00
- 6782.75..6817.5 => 0.04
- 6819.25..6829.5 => 0.01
